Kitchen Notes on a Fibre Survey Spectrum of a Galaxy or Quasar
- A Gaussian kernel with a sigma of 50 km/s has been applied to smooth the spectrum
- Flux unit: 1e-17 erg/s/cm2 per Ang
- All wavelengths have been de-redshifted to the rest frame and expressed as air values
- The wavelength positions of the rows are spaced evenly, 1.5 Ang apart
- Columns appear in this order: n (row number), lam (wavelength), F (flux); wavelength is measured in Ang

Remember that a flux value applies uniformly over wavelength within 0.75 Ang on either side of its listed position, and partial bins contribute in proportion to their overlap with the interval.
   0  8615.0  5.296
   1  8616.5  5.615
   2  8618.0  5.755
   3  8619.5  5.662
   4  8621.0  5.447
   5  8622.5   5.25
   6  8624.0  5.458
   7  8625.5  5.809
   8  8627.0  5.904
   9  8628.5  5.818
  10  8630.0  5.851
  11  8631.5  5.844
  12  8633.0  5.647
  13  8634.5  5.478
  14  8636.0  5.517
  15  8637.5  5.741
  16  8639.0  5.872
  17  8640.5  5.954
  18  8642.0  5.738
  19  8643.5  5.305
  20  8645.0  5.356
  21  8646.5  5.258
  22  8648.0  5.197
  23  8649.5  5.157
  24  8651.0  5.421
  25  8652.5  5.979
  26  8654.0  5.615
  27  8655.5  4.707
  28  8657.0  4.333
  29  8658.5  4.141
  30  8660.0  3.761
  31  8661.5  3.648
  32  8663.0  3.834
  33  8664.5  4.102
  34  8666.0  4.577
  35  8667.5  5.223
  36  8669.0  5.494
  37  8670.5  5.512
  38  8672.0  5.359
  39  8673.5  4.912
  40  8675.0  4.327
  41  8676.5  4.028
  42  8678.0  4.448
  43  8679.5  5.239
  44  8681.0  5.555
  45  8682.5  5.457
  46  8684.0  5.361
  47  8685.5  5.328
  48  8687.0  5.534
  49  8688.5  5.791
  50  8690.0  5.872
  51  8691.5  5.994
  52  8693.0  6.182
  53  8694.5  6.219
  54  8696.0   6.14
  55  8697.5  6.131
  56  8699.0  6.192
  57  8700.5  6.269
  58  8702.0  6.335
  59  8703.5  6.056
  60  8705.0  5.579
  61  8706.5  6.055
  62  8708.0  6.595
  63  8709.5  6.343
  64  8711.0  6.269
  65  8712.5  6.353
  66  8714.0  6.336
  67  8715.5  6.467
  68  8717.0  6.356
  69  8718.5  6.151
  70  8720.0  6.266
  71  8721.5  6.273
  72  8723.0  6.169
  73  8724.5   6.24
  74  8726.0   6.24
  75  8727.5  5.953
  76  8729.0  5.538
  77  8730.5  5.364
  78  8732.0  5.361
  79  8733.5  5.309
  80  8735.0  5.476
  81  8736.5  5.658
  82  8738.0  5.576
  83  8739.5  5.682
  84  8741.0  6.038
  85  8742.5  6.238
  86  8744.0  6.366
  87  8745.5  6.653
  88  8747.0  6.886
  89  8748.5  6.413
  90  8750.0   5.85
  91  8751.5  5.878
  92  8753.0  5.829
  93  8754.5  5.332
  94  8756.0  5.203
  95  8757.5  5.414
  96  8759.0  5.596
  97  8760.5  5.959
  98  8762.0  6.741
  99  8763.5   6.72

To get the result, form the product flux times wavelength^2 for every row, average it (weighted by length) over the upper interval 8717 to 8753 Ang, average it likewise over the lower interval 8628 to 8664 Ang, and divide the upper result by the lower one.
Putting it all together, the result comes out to 1.17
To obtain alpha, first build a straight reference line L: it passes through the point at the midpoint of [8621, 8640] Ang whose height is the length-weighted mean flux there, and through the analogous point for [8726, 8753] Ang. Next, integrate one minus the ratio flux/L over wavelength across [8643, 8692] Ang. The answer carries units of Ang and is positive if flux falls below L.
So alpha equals 6.3 Ang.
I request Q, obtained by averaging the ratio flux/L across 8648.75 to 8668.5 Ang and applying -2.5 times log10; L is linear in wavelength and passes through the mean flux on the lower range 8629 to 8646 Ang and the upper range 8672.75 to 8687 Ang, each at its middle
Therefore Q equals 0.145 mag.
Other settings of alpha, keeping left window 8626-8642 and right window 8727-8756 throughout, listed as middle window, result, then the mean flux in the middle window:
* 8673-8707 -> 1.1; 5.61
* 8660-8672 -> 2.4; 4.62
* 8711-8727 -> -1.2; 6.28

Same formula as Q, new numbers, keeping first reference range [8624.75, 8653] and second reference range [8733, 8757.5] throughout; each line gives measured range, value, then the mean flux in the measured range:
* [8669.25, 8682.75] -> 0.15 mag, 4.98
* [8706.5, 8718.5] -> -0.10 mag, 6.35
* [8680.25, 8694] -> 0.01 mag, 5.68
